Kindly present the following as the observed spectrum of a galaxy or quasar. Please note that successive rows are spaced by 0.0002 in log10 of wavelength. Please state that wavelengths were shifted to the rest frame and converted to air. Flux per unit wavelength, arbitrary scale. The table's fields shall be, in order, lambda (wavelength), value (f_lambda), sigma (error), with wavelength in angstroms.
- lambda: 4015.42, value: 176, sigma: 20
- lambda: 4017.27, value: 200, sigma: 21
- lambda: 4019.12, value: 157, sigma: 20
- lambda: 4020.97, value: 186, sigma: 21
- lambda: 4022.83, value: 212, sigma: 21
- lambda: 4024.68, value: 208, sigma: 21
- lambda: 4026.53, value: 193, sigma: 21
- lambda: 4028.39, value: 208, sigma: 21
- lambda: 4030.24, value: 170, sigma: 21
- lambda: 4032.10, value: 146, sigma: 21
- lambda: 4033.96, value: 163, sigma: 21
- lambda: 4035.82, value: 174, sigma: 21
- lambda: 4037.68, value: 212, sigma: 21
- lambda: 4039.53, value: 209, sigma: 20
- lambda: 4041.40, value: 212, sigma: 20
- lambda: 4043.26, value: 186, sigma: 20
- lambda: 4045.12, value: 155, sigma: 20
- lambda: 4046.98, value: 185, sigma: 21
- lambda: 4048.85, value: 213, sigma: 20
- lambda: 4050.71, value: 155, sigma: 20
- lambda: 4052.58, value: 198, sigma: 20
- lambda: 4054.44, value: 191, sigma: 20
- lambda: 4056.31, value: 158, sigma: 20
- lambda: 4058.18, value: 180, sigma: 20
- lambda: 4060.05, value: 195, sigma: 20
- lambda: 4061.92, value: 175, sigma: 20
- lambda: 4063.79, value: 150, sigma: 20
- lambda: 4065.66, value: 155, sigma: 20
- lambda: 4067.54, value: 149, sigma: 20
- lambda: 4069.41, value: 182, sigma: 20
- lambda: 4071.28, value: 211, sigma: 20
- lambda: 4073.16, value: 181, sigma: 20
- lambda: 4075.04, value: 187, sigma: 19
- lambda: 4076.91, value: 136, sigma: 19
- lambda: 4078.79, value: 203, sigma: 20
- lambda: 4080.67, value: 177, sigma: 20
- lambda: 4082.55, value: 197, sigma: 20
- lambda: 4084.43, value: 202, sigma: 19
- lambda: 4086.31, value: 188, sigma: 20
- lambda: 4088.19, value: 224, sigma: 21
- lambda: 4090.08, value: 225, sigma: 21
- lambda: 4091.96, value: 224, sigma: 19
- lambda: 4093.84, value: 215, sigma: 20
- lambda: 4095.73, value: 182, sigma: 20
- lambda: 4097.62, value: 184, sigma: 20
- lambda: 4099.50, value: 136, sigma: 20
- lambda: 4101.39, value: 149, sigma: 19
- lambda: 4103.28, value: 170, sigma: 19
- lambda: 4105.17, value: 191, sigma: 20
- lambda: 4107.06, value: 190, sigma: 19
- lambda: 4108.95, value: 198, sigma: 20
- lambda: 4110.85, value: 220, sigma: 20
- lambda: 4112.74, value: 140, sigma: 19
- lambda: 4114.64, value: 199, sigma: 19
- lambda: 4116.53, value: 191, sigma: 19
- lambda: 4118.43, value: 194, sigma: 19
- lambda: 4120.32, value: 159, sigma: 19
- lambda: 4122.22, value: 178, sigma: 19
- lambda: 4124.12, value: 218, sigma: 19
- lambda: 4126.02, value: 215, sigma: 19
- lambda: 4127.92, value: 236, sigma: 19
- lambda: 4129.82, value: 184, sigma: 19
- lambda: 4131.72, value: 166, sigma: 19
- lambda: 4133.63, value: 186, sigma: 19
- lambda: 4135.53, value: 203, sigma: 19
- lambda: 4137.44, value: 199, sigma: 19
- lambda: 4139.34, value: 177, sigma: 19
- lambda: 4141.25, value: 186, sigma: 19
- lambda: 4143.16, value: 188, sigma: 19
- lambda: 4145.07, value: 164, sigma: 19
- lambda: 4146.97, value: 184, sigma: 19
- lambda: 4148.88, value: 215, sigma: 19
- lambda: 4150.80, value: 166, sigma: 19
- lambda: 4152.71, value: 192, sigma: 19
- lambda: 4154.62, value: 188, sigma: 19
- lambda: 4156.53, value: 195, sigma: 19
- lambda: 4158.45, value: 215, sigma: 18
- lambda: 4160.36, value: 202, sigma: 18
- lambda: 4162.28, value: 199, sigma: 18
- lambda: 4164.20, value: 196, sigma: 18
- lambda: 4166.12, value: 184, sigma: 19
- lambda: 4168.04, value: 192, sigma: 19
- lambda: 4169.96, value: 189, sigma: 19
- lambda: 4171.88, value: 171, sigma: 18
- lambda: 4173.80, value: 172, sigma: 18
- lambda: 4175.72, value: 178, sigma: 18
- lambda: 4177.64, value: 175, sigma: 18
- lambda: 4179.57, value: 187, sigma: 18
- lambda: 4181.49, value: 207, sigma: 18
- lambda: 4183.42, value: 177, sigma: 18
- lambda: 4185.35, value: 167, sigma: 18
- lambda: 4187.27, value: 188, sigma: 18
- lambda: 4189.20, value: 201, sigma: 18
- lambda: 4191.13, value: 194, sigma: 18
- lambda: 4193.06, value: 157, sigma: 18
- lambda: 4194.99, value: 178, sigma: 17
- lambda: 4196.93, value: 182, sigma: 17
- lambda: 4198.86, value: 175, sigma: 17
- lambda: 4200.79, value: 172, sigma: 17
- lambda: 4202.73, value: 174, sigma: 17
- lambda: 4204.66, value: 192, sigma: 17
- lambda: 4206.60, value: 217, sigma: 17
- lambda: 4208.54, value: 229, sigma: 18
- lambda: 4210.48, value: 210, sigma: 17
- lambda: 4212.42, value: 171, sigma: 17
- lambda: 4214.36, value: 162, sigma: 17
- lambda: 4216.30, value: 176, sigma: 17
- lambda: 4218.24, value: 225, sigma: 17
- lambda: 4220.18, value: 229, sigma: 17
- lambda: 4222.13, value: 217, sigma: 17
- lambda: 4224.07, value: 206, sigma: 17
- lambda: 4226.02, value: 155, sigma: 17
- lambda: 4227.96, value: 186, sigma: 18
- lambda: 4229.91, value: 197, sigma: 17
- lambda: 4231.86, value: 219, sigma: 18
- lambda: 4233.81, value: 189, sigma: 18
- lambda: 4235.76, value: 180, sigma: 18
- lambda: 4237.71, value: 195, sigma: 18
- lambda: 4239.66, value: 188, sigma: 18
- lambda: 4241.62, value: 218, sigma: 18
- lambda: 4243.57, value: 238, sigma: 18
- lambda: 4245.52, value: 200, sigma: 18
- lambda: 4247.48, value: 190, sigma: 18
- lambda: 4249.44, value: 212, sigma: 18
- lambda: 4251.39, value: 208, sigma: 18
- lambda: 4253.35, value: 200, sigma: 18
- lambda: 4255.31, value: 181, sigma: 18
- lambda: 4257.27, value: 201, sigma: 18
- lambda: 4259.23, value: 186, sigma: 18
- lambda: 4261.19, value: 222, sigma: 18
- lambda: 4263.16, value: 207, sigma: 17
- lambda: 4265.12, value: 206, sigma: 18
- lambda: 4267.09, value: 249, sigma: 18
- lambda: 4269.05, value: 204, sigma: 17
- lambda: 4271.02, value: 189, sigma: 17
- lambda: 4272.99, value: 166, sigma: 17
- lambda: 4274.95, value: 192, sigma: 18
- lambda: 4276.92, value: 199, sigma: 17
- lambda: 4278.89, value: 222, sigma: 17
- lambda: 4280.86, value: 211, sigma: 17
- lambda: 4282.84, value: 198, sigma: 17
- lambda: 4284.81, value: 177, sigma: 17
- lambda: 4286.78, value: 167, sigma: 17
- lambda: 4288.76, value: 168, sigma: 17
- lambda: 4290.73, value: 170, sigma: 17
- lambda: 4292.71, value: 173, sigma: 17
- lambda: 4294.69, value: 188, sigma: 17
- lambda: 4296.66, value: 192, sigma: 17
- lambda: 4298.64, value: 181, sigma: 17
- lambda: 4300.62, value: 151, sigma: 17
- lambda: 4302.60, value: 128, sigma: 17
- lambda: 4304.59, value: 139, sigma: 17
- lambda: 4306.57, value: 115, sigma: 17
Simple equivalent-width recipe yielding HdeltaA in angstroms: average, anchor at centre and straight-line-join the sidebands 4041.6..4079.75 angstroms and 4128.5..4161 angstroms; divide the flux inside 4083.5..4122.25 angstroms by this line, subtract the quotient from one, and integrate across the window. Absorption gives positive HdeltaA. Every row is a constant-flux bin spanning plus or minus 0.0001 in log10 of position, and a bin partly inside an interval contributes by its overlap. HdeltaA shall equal -1.1 angstroms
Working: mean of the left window 178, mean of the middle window 189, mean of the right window 189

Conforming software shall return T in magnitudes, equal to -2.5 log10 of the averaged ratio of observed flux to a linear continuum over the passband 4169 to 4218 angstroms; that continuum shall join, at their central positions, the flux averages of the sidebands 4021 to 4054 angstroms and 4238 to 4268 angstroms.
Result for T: 0.09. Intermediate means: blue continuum 188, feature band 185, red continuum 207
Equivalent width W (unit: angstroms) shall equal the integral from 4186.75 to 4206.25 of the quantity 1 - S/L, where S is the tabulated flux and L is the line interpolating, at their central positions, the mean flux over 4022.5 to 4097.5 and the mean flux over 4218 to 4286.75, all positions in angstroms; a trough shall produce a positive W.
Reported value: 1.5 angstroms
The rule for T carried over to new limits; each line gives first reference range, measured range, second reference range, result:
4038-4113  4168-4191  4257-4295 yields 0.04 mag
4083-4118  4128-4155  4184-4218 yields 0.01 mag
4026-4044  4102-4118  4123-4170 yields 0.03 mag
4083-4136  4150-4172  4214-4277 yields 0.02 mag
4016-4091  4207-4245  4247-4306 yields -0.07 mag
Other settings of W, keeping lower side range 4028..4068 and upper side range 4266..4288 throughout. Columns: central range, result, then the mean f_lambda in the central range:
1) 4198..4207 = 0.34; 184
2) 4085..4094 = -1.60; 215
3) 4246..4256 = -0.18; 199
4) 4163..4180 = 0.55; 183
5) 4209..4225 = -0.66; 200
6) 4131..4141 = -0.03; 187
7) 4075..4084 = 0.05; 181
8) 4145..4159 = -0.26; 191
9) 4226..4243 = -0.10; 195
